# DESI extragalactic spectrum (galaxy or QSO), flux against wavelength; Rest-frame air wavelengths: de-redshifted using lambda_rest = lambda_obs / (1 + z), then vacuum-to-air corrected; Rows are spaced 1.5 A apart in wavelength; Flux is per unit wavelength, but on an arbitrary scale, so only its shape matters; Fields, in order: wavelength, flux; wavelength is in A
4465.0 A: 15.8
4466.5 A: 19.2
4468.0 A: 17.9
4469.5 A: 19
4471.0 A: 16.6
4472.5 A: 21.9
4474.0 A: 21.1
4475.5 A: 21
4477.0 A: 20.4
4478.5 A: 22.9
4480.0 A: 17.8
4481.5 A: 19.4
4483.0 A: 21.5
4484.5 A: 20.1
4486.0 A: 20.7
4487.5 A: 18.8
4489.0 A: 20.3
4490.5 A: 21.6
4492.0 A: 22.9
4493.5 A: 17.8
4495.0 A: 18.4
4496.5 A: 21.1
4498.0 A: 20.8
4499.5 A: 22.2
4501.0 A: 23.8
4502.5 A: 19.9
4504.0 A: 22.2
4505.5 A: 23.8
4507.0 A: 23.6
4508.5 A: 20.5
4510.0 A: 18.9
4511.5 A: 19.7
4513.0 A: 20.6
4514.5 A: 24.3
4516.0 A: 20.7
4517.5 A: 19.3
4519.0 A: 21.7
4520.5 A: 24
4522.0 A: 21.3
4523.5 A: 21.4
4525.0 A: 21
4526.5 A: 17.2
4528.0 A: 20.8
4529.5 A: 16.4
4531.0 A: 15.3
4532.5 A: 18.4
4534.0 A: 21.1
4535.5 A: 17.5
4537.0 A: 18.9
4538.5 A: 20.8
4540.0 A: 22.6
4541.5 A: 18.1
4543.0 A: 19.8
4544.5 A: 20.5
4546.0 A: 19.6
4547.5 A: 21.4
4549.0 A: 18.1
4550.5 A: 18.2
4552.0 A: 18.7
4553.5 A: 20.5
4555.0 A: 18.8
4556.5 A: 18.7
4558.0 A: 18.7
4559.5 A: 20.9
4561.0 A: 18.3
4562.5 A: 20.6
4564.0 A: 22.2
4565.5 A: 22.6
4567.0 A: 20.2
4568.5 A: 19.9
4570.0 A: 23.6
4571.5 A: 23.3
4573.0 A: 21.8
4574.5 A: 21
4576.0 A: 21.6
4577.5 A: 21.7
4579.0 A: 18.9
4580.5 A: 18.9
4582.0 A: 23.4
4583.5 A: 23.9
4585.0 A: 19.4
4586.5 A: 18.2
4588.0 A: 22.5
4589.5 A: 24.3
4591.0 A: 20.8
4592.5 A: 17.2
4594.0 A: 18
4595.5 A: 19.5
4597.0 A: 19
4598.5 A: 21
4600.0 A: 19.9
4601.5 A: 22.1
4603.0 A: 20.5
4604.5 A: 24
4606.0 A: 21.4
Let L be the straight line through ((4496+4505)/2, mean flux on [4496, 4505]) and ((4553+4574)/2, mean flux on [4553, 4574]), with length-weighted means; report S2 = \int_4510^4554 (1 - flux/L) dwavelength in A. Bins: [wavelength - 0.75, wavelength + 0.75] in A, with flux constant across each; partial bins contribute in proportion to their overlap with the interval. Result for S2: 2.8 A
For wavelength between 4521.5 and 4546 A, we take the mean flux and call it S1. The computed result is 19.4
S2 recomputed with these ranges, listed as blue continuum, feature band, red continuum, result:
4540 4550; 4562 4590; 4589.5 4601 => -2.4 A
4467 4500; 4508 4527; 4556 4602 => -0.5 A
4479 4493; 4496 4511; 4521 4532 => -1.4 A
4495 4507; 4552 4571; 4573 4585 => 0.9 A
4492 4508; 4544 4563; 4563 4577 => 2.0 A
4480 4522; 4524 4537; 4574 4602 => 1.4 A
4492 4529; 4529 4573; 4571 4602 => 2.2 A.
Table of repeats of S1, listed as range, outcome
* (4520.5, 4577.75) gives 20.1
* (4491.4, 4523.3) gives 21.3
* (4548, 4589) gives 20.6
